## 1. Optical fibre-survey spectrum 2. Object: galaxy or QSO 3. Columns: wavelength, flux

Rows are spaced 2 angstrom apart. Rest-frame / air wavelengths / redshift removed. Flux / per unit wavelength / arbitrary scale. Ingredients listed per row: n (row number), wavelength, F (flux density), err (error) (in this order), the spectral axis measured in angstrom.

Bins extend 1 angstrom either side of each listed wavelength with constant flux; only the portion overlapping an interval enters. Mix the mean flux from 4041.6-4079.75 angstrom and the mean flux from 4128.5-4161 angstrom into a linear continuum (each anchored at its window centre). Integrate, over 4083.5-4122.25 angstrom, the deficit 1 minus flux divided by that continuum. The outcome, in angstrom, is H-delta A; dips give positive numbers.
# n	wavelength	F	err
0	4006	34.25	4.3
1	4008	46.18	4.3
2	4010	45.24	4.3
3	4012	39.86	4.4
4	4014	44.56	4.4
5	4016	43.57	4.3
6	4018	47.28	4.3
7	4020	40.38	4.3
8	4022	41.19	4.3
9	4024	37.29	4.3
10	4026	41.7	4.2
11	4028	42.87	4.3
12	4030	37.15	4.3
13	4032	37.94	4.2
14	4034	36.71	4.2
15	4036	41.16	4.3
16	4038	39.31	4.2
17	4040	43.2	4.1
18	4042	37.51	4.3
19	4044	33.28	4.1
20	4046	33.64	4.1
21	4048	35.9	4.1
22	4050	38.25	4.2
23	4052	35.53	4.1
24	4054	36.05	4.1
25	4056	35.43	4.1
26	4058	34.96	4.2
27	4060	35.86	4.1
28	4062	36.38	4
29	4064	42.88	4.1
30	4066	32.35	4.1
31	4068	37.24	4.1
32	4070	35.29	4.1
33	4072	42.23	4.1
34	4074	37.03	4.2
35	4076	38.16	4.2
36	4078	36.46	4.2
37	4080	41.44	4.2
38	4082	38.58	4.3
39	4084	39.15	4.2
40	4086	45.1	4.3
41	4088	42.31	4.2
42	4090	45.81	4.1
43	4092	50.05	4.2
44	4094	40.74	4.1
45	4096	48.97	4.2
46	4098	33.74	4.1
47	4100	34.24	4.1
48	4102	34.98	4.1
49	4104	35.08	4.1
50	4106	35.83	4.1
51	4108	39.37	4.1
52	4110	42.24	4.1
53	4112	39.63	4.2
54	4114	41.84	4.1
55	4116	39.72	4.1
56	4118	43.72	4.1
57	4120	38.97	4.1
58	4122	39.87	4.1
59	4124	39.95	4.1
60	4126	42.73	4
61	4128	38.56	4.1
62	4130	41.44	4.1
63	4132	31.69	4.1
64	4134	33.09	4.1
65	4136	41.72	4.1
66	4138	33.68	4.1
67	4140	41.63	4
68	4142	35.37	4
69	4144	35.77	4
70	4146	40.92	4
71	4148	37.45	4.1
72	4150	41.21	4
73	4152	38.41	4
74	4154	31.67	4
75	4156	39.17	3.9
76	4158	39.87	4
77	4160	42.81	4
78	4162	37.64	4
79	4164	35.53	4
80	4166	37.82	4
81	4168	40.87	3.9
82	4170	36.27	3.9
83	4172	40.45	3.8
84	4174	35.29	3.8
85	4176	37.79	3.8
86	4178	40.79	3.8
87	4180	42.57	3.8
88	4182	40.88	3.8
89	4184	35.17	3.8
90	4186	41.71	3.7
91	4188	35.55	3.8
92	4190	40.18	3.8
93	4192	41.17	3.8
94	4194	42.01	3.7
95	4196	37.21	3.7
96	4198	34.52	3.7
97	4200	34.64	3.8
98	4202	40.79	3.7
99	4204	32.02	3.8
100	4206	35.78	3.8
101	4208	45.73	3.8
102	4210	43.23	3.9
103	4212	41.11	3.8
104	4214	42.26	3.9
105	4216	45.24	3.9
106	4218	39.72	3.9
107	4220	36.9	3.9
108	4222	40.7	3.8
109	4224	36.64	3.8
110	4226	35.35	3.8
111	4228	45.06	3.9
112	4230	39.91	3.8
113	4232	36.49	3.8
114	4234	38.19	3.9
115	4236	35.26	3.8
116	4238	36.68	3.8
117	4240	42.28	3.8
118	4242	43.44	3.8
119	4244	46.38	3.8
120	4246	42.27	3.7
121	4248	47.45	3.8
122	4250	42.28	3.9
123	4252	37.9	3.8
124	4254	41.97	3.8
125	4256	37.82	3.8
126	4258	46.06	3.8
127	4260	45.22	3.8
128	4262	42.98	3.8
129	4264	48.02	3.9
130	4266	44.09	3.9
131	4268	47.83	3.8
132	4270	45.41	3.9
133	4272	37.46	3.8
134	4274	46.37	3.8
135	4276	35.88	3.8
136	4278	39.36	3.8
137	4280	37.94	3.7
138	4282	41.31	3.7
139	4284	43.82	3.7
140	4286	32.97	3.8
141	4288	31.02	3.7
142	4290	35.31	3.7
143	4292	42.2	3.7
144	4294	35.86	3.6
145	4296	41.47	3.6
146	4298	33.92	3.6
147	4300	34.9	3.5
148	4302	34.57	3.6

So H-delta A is -3.5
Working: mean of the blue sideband 36.6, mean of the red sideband 37.9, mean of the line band 40.6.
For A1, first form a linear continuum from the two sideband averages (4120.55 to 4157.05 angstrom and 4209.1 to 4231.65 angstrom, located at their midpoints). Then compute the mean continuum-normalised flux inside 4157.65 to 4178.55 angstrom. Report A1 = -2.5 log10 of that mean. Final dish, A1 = 0.01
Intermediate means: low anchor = 38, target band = 38.6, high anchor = 40.4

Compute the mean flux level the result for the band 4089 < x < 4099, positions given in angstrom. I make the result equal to 43.9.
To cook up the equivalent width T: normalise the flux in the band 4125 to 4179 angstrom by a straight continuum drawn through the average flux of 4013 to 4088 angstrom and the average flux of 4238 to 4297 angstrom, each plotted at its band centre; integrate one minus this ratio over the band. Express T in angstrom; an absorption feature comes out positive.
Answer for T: 2.5 angstrom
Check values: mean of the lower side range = 38.8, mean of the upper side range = 41.4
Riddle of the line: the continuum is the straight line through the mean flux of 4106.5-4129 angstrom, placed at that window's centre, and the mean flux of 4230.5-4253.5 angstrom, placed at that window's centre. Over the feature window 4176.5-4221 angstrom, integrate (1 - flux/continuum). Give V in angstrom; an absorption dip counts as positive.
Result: 1.3 angstrom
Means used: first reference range 40.5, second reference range 40.8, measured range 39.5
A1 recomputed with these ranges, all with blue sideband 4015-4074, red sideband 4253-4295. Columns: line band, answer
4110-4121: -0.05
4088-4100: -0.11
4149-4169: 0.03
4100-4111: 0.05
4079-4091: -0.09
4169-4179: 0.05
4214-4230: 0.01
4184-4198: 0.03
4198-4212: 0.04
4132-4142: 0.08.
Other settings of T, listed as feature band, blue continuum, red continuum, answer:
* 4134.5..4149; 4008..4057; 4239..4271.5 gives 1.3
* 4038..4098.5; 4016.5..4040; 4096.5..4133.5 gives 1.1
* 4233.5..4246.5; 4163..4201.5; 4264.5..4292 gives -0.4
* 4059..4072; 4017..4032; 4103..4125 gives 1.0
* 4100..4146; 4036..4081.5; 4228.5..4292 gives 0.0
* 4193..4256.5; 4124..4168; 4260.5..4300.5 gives -1.1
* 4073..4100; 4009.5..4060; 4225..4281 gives -1.0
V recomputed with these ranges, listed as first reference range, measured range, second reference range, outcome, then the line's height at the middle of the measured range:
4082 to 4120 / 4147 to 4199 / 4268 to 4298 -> 1.8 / 40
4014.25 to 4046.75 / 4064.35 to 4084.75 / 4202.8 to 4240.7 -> 0.9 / 39.7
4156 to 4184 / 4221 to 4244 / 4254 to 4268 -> 1.7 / 42.5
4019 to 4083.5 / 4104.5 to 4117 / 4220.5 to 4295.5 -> -0.3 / 38.7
